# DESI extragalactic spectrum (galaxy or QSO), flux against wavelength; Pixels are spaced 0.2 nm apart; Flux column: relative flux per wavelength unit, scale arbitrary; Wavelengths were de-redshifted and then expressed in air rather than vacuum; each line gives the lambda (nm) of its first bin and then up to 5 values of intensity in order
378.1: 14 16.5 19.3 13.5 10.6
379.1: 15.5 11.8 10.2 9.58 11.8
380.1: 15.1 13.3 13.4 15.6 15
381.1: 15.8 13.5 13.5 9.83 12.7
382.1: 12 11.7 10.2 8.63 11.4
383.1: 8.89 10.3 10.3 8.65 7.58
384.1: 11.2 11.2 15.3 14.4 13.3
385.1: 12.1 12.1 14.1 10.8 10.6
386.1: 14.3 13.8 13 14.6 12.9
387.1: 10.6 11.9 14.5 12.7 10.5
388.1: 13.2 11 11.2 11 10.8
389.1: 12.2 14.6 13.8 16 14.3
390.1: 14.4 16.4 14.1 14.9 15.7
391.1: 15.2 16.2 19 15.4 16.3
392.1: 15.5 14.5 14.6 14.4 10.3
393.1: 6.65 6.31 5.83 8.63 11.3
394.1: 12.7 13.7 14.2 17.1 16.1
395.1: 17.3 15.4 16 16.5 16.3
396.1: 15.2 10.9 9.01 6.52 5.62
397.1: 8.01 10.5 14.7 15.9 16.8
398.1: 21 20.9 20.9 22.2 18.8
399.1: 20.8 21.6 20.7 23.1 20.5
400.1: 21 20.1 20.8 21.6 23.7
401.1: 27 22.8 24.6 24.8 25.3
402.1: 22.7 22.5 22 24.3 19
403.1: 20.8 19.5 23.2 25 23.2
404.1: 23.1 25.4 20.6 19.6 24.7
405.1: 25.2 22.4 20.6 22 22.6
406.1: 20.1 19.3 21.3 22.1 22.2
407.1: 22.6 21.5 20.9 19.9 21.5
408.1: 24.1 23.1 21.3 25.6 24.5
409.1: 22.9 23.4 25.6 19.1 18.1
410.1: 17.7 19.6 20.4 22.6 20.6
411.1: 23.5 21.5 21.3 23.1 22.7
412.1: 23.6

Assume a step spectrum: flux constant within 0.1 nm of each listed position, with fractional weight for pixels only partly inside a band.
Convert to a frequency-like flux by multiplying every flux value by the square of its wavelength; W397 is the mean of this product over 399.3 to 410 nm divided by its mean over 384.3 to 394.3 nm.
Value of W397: 1.85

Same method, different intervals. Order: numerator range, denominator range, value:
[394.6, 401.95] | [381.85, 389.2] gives 1.64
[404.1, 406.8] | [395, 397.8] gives 1.82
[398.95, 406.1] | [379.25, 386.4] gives 2.06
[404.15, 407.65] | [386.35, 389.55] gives 1.94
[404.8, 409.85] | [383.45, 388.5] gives 2.04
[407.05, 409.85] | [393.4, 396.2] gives 1.72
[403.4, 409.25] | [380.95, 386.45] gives 2.13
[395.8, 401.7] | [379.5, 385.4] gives 1.65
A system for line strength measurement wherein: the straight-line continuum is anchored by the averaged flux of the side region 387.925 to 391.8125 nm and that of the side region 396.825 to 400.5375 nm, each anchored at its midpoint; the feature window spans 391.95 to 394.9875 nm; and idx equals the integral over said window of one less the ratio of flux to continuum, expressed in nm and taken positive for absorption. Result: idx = 0.691 nm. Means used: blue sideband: 14.1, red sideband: 18.1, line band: 12.2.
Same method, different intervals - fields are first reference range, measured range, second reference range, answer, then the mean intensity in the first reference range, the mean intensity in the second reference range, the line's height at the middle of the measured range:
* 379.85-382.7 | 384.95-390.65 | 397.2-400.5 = 0.90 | 13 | 19.4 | 15.4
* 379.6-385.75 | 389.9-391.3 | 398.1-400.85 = 0.10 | 12.1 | 21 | 16.3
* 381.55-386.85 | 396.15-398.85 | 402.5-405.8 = 0.68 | 11.7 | 22.4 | 18.8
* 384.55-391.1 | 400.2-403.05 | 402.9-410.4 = -0.48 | 13.2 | 22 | 19.6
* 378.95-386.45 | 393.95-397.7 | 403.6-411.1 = 0.91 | 12.1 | 22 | 17.4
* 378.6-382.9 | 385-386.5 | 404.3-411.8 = 0.17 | 12.5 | 21.9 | 14.2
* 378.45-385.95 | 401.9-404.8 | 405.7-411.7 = -0.37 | 12.2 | 21.7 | 19.8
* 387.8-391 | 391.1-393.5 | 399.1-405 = 0.32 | 13.4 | 22.5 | 15.5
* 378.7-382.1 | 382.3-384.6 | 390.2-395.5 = 0.48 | 12.9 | 13.8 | 13.1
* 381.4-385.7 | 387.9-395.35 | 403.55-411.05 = 0.74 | 11.4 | 22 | 15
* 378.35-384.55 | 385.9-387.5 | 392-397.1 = -0.09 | 12.2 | 12.3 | 12.2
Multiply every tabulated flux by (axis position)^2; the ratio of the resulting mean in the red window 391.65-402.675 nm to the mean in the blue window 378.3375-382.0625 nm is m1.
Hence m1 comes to 1.37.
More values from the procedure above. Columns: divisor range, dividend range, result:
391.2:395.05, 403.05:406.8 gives 1.79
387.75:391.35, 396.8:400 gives 1.36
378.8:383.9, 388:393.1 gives 1.24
